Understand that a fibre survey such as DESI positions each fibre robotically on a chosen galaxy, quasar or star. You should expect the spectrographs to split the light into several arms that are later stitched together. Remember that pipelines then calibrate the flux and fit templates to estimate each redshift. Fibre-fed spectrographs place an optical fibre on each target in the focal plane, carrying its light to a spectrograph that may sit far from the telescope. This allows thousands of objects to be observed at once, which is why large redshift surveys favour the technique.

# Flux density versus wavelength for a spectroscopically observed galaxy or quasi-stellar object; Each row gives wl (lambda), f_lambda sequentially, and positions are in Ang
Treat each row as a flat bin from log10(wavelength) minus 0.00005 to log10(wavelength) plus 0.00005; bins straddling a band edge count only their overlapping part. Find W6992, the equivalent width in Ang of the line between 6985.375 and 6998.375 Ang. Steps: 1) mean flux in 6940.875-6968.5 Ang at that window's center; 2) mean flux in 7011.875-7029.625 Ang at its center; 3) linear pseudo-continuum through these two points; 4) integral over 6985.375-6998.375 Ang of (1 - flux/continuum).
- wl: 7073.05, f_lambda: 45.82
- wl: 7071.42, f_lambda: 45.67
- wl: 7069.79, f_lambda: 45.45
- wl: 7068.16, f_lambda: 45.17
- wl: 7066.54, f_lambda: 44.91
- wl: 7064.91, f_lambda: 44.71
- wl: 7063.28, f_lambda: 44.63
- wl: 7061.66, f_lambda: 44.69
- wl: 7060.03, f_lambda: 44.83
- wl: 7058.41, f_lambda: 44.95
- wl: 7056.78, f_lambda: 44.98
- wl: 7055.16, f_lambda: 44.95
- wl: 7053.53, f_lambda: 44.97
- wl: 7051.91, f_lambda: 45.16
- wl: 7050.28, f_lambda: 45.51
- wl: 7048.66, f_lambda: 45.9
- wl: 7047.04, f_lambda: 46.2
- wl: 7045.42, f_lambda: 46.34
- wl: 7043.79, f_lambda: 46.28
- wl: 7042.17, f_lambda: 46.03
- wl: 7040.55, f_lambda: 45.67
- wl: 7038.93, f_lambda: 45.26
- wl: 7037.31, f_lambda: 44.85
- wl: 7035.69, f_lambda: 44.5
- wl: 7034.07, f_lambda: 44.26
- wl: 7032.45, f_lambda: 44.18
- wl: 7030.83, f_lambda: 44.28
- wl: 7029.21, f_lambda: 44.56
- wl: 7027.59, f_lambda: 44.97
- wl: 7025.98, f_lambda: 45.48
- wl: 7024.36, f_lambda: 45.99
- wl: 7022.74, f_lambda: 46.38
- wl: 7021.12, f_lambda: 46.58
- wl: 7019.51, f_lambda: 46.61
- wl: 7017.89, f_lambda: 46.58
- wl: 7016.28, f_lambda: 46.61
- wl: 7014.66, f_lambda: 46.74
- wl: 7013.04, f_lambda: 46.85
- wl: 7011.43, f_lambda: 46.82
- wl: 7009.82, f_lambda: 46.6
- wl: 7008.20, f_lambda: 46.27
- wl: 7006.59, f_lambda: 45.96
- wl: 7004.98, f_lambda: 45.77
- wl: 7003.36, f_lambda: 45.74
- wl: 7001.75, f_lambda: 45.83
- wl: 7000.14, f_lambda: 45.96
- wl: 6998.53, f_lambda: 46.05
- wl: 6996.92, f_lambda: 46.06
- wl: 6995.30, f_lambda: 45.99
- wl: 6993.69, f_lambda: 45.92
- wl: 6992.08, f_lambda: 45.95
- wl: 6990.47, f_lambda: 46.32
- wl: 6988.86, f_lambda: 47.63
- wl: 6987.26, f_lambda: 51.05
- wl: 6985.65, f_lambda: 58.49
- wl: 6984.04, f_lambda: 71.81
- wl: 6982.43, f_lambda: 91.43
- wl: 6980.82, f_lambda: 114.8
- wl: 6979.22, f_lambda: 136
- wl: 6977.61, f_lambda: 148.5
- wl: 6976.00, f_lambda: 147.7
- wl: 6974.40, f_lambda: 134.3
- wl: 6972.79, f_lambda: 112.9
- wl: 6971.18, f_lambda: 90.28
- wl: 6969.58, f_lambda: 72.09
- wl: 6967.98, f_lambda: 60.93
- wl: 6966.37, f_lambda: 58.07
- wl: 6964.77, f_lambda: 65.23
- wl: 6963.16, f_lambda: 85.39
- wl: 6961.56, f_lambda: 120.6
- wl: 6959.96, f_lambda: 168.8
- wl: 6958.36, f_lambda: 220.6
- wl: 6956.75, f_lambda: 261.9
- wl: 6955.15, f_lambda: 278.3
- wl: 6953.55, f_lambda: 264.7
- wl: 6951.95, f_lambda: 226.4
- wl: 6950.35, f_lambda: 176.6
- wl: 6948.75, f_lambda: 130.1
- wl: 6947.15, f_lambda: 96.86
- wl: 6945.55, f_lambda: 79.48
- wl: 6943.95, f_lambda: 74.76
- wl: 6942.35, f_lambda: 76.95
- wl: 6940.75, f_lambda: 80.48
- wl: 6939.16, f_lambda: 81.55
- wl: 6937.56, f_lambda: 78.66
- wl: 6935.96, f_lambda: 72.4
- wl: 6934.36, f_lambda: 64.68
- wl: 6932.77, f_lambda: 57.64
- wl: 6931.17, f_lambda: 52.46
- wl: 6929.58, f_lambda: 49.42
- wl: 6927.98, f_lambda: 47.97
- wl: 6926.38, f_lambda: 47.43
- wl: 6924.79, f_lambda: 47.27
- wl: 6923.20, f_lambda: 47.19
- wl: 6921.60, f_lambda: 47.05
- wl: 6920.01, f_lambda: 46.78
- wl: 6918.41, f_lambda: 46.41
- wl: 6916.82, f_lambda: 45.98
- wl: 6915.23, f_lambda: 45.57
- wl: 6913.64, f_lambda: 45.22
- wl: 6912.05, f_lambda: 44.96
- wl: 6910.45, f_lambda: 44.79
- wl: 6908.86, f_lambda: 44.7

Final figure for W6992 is 6.0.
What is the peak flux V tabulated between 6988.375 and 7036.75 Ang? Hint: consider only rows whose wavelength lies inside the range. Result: 47.63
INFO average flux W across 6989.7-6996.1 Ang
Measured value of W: 46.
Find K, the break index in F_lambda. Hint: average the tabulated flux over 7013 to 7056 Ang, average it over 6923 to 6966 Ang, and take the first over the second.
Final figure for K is 0.40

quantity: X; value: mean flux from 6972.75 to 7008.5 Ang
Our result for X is 71.9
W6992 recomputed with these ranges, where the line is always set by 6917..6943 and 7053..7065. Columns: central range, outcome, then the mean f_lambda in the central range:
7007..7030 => 1.4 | 46.2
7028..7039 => 0.7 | 44.5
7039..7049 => 0.1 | 46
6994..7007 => 1.3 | 45.9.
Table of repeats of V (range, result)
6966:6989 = 148.5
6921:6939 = 78.66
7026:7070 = 46.34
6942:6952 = 226.4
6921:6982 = 278.3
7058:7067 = 44.95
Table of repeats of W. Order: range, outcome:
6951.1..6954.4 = 245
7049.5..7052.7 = 45.2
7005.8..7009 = 46.2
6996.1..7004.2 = 45.9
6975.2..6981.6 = 137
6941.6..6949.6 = 92.2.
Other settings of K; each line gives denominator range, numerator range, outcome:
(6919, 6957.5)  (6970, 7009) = 0.71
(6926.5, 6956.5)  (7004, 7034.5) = 0.41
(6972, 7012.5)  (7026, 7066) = 0.64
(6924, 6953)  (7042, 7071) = 0.52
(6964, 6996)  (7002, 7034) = 0.56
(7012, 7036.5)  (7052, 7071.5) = 0.99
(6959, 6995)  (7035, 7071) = 0.50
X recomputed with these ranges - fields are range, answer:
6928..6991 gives 110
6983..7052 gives 47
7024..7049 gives 45.3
